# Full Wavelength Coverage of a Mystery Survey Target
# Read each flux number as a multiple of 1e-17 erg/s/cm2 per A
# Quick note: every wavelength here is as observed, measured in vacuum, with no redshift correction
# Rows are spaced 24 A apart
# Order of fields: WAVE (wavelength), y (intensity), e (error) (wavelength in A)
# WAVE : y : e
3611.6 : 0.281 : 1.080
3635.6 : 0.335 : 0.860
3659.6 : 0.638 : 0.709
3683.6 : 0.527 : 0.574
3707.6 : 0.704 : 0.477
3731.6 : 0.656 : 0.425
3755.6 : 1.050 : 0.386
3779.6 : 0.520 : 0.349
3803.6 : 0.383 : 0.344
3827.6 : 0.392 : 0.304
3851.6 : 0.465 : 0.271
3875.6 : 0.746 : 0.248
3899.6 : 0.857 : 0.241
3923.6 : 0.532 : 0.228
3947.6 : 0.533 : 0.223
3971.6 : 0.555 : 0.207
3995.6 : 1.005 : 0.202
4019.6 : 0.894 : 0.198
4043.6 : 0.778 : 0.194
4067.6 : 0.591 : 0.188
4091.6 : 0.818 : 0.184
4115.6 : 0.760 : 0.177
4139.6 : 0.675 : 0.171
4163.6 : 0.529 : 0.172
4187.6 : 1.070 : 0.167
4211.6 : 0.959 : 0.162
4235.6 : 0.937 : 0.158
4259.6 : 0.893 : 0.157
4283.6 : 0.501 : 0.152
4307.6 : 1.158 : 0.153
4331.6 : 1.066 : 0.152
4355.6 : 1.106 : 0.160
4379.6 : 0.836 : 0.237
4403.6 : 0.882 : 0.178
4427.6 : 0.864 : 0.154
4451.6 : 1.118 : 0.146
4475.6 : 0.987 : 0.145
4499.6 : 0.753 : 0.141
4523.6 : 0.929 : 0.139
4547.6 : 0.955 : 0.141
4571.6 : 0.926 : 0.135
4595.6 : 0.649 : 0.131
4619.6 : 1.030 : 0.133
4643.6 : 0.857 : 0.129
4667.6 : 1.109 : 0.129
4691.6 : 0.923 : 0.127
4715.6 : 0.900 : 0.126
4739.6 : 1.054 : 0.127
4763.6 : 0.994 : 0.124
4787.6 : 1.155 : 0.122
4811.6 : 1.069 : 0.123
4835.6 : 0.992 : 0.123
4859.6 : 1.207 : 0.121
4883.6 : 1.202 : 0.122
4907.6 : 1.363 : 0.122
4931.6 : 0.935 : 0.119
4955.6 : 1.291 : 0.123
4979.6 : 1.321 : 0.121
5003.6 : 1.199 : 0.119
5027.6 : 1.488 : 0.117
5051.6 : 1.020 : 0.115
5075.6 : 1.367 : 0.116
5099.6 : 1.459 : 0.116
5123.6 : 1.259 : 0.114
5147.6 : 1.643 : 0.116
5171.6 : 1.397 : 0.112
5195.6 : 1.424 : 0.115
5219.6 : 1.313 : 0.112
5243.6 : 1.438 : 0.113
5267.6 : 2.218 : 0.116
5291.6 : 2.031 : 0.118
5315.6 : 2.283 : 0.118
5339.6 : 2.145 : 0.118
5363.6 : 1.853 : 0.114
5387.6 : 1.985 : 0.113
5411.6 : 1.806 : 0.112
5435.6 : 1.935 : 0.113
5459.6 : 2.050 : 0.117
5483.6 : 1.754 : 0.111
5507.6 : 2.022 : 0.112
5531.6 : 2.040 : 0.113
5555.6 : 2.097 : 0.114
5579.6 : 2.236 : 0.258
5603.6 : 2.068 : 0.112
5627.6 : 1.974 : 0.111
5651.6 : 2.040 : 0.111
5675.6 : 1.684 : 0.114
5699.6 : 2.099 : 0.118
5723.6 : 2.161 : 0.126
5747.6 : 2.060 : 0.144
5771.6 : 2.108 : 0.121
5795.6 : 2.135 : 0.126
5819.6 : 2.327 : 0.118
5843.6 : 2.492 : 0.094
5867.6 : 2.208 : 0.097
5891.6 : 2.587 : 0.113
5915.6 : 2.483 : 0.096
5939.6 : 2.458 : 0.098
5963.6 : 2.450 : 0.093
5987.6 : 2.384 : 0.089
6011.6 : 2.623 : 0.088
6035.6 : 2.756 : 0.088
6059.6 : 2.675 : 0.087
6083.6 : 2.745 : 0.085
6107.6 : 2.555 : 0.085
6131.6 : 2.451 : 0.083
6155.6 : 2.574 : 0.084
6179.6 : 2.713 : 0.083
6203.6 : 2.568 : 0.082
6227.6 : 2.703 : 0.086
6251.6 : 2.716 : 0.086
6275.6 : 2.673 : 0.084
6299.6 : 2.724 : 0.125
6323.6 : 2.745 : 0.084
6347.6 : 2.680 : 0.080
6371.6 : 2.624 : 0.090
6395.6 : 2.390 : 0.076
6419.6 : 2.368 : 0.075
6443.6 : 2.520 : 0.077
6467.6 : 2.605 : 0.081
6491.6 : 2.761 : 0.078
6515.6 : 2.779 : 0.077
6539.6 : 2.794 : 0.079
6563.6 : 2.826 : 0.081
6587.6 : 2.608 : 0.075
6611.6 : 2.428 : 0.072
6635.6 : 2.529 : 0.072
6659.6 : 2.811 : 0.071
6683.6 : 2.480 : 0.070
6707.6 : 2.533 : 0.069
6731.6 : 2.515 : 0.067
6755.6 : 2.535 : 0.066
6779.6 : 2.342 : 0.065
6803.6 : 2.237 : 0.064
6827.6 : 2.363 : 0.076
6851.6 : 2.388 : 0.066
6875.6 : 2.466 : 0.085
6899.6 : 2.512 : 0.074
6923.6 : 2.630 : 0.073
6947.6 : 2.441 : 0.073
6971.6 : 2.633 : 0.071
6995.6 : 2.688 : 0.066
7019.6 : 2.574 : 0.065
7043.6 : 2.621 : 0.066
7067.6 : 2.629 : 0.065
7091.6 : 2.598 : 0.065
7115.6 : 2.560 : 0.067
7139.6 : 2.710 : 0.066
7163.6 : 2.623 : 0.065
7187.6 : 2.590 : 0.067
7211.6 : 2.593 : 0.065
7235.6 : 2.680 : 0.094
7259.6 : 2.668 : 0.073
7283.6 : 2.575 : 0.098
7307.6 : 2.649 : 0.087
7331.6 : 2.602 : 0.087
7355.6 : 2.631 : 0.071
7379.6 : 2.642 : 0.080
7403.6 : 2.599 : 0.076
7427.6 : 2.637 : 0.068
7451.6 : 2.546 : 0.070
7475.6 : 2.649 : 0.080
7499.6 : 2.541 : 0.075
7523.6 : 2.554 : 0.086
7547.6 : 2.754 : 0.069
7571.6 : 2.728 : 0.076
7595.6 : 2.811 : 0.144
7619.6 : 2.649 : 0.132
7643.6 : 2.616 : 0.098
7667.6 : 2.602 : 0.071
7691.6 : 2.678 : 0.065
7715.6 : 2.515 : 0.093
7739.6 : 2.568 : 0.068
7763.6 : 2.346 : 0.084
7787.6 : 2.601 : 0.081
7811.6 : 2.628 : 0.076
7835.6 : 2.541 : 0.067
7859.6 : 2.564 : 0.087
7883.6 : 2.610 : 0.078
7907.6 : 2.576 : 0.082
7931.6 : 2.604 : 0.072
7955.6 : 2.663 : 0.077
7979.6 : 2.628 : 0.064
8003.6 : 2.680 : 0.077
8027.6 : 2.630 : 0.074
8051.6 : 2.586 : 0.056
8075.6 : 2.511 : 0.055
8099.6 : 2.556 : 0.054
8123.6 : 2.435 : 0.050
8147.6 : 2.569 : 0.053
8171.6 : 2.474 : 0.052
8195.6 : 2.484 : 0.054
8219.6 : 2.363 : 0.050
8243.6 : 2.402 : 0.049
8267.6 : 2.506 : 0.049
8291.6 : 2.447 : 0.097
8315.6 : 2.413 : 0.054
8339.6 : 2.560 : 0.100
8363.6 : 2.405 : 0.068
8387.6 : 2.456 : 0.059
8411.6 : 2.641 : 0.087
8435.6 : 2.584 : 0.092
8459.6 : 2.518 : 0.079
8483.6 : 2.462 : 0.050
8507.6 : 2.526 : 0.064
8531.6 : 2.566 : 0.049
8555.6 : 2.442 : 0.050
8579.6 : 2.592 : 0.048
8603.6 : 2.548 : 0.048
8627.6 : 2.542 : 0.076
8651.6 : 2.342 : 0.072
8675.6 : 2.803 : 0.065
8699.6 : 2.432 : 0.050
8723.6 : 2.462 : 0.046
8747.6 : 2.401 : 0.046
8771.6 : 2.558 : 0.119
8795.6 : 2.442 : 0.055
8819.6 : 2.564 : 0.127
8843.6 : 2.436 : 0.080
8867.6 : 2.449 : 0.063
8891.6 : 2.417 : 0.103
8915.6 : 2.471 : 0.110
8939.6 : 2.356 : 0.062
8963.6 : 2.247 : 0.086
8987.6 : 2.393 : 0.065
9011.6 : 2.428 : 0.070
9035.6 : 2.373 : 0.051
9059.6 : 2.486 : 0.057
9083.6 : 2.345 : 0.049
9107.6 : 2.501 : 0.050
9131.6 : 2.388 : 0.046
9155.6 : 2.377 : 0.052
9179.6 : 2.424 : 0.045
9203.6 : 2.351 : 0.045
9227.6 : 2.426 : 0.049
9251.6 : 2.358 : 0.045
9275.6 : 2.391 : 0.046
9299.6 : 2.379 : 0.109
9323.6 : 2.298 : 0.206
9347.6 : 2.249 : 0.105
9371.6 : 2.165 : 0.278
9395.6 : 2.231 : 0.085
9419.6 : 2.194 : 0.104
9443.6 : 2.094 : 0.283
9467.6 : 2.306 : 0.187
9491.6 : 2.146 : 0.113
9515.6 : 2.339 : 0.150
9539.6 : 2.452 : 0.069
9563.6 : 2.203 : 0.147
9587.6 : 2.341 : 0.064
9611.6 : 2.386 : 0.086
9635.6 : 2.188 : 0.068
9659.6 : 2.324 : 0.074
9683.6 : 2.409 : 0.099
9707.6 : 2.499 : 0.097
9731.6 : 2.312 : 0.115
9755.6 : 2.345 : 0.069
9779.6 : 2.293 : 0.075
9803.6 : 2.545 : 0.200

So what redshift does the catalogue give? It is 0.32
